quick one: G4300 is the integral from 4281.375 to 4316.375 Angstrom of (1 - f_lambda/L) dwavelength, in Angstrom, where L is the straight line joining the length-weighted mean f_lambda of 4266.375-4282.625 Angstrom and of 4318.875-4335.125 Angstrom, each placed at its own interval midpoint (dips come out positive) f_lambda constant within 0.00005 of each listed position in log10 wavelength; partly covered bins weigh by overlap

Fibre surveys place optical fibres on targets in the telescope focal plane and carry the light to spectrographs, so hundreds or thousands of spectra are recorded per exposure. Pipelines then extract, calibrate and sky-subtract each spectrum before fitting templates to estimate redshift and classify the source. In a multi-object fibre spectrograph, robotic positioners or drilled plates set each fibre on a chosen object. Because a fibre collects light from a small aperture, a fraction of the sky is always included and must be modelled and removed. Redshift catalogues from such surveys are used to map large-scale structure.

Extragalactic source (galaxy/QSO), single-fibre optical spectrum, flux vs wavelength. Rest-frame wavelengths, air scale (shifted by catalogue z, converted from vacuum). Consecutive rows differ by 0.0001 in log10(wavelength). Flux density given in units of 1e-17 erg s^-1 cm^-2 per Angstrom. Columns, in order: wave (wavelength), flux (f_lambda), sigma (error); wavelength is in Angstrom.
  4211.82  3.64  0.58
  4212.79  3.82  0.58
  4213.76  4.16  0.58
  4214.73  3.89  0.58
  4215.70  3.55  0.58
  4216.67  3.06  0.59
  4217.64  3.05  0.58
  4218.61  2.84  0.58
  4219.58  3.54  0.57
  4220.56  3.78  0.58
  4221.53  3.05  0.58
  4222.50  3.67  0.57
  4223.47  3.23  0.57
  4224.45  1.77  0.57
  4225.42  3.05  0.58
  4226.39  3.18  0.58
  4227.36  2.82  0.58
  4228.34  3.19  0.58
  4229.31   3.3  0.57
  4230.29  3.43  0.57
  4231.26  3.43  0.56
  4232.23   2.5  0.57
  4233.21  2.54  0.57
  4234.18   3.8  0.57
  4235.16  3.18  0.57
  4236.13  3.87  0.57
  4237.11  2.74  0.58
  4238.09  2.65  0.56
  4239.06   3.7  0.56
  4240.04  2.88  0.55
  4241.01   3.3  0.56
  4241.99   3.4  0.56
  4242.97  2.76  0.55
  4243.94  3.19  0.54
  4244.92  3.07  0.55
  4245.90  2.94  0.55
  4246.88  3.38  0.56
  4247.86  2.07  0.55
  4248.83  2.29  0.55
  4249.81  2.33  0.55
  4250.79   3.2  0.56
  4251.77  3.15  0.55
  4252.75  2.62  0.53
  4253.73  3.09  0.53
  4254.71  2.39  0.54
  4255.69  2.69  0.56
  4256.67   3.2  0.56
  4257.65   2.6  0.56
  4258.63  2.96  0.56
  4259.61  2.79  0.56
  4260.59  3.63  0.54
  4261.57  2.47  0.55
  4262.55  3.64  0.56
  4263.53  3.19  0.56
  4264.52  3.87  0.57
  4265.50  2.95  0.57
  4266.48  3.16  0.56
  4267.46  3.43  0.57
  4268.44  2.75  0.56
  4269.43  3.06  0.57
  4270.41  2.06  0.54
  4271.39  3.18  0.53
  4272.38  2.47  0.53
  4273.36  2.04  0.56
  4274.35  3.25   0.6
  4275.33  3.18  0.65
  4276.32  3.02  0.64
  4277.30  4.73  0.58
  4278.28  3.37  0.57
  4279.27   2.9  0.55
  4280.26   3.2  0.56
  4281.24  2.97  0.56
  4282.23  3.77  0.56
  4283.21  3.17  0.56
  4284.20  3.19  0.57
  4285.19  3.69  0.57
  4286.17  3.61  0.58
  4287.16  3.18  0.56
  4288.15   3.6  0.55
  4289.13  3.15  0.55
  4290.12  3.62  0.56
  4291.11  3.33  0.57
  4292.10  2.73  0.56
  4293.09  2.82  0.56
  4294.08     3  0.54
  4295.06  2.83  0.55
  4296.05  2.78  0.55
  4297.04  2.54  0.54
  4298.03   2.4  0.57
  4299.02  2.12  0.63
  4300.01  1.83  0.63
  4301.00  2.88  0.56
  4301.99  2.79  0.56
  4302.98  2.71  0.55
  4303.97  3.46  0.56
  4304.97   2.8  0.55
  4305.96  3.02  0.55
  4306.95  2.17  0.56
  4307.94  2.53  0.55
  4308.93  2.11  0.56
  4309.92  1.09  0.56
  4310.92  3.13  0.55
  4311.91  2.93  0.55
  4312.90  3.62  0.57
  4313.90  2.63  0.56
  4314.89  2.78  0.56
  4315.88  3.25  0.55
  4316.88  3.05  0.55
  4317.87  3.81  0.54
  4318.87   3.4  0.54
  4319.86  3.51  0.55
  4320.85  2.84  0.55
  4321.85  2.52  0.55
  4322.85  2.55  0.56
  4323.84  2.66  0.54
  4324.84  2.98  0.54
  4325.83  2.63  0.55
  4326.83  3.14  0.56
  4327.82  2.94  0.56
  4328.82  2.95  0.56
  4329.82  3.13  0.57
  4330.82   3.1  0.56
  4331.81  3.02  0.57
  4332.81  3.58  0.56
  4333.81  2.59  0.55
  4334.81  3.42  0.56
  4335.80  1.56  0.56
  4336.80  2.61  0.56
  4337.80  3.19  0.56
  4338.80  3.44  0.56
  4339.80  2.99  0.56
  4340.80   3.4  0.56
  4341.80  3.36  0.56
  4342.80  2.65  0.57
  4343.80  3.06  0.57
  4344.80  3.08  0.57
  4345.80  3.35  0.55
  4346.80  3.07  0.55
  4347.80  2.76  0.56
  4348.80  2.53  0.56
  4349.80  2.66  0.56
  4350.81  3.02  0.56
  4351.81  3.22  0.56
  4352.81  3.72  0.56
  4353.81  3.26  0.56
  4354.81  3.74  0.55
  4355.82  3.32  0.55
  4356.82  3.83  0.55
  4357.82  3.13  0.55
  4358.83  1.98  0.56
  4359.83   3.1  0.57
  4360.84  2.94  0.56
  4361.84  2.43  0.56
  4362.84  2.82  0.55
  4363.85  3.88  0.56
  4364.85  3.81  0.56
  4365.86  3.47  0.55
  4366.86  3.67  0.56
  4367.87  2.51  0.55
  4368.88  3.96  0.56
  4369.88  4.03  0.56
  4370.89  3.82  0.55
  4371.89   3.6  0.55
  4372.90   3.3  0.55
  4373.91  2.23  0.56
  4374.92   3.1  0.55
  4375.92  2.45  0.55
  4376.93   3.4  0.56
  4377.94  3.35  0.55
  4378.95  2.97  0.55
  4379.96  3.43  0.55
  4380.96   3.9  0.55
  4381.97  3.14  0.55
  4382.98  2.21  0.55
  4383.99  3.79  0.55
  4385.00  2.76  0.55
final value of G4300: 1.7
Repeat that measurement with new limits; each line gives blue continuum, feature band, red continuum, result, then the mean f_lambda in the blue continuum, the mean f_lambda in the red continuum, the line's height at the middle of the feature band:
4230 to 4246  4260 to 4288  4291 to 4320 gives -2.25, 3.14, 2.79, 2.95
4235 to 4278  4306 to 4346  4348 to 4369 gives 2.61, 3.01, 3.17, 3.12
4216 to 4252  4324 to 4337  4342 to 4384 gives 1.04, 3.06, 3.18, 3.15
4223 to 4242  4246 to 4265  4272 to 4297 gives 1.24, 3.09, 3.18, 3.13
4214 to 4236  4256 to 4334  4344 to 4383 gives 5.18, 3.2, 3.2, 3.2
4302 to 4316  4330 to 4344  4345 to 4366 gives -0.13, 2.72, 3.14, 2.97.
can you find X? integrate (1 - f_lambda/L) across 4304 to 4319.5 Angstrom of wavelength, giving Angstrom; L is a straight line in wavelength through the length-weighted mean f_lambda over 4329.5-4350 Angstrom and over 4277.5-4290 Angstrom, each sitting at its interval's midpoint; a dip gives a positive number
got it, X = 1.6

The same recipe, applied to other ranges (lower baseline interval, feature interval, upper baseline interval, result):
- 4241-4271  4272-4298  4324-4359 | -1.4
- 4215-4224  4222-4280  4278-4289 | 5.1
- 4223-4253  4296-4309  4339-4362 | 2.0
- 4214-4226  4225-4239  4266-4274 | -0.1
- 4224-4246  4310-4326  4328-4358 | 0.6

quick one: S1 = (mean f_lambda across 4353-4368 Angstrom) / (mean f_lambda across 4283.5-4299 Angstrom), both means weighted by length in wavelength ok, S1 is 1.0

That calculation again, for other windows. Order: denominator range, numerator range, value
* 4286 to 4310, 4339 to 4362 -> 1.11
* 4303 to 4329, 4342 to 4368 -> 1.09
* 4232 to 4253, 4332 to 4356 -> 1.02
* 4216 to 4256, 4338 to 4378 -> 1.05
